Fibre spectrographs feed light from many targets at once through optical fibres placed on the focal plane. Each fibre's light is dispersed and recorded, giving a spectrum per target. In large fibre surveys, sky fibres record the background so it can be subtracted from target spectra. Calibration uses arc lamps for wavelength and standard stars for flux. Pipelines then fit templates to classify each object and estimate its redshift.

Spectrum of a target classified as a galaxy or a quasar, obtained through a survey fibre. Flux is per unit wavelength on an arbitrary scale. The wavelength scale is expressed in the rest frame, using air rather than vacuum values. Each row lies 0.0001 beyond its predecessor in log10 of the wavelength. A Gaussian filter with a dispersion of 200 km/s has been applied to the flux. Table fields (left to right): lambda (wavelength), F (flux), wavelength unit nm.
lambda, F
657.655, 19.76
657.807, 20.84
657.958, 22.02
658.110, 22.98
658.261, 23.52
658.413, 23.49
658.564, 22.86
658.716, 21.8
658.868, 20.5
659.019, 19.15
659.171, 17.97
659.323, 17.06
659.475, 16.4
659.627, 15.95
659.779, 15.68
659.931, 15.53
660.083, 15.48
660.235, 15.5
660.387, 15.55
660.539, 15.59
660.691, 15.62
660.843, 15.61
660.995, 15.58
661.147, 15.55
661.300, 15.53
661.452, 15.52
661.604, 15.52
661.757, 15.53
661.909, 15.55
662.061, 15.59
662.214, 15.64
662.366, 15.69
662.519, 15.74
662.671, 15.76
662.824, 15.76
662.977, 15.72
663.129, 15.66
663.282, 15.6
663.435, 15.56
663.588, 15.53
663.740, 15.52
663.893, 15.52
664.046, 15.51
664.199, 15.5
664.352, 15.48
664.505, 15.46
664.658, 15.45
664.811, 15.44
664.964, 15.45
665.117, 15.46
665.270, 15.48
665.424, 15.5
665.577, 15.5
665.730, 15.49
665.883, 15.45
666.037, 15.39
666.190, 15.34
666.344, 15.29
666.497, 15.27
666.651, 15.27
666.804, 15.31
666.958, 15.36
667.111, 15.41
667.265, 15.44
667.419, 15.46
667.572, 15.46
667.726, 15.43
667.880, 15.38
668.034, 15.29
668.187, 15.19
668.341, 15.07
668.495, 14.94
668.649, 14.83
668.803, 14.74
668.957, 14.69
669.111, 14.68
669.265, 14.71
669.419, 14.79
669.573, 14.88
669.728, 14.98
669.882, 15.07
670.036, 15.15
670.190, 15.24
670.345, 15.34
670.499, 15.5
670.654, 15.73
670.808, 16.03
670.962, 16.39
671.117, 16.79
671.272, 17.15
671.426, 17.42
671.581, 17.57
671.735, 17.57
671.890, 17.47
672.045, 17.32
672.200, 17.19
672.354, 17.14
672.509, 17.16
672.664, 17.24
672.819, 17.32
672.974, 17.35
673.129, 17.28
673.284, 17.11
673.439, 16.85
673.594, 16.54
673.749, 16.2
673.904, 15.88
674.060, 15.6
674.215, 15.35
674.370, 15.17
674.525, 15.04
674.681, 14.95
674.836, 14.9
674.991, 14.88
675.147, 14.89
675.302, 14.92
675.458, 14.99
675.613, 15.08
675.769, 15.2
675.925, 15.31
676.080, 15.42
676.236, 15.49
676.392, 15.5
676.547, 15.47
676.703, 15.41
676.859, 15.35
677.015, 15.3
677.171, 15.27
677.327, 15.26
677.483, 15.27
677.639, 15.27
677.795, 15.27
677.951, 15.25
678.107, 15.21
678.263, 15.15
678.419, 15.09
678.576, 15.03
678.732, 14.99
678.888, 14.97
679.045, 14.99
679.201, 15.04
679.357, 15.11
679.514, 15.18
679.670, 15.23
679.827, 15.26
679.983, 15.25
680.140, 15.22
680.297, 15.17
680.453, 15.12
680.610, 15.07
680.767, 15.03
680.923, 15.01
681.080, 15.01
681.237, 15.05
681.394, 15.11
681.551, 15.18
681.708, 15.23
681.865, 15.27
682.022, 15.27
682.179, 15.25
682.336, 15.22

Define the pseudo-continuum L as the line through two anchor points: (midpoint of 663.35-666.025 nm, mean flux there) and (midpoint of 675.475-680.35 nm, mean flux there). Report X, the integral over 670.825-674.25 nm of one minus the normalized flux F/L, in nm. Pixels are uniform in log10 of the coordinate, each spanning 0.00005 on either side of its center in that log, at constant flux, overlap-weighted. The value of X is -0.35 nm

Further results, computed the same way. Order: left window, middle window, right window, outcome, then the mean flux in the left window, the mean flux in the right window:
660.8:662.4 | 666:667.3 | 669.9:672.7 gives 0.062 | 15.6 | 16.6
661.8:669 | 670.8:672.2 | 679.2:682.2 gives -0.167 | 15.4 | 15.2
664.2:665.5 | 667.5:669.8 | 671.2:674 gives 0.177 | 15.5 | 17.1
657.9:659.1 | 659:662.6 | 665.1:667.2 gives 0.742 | 22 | 15.4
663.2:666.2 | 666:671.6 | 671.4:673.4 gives 0.345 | 15.5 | 17.3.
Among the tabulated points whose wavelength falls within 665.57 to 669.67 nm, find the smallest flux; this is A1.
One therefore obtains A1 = 14.68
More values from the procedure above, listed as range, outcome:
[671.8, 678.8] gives 14.88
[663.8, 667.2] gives 15.27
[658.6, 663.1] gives 15.48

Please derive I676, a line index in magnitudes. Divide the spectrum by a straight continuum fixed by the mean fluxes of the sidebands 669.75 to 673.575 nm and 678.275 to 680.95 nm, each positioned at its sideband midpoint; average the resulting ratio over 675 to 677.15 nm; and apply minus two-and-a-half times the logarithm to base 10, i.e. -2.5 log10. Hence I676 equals 0.039 mag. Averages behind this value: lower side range 16.7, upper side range 15.1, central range 15.2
